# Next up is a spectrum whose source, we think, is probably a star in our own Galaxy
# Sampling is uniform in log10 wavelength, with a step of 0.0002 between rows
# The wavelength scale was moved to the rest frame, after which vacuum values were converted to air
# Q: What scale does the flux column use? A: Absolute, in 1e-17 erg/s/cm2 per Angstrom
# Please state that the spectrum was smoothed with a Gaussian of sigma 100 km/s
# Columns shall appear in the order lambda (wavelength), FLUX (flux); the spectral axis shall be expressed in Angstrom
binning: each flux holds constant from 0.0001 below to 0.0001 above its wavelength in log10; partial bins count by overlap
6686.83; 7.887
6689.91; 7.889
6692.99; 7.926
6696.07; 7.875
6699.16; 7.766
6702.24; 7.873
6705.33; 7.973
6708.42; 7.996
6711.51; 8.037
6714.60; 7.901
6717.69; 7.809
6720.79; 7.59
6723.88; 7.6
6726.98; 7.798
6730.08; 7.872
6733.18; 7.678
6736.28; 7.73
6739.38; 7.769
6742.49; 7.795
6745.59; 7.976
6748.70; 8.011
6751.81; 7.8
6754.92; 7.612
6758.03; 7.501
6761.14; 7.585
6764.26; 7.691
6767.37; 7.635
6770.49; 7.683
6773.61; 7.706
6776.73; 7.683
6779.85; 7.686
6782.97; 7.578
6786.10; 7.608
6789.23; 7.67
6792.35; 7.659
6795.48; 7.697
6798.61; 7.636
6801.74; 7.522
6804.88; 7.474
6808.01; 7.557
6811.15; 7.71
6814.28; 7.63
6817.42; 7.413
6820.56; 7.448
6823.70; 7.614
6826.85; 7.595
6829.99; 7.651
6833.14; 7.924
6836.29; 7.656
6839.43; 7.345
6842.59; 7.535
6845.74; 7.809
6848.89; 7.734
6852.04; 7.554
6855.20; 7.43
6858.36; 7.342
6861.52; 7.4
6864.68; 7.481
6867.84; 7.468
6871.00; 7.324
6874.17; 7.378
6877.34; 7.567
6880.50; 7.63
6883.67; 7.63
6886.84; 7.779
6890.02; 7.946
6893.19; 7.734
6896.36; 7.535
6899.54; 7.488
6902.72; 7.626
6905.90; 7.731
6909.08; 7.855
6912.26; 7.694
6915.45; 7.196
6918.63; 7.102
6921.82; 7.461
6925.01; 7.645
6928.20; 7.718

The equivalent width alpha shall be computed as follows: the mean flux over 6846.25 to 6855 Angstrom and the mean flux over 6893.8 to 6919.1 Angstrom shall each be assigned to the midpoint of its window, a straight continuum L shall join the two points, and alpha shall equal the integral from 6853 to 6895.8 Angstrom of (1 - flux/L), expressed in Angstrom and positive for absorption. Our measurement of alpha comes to 0.3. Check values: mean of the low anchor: 7.63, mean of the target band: 7.55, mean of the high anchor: 7.56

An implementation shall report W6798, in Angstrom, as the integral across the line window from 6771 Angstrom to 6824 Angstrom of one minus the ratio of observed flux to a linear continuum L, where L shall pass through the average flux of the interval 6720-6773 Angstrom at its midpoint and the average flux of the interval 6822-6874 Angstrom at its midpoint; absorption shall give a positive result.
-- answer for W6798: 0.2 Angstrom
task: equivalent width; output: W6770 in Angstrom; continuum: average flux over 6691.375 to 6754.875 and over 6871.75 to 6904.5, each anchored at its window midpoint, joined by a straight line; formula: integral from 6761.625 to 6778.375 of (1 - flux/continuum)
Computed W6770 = 0.2 Angstrom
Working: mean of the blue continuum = 7.83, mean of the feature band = 7.67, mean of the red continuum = 7.62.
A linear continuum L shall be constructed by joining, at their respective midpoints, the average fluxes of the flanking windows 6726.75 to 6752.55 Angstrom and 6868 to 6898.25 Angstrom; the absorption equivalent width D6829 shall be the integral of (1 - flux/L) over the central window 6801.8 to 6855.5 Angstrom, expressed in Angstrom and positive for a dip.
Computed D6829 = 0.66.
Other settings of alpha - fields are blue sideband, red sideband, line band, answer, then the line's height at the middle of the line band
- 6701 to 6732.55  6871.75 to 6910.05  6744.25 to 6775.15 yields 0.3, 7.79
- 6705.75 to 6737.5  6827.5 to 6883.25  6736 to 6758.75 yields -0.1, 7.76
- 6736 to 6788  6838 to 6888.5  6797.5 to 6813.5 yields 0.1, 7.63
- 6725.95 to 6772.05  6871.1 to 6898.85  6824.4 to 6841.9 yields 0.1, 7.67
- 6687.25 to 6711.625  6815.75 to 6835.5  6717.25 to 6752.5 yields 0.2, 7.82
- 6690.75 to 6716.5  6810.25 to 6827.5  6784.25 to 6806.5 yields 0.1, 7.63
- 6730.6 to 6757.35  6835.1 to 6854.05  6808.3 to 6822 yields 0.2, 7.66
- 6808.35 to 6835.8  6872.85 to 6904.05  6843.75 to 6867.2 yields 0.3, 7.63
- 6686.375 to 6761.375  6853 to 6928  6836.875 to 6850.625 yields 0.0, 7.62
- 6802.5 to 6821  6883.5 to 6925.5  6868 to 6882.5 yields 0.2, 7.58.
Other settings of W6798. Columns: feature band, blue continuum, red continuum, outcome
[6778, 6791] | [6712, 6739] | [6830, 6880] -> 0.04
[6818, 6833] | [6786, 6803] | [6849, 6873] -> -0.10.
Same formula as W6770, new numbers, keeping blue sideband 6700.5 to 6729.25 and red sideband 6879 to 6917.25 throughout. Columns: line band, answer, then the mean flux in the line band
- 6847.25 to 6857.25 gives 0.2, 7.56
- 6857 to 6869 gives 0.4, 7.42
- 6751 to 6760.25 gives 0.2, 7.62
